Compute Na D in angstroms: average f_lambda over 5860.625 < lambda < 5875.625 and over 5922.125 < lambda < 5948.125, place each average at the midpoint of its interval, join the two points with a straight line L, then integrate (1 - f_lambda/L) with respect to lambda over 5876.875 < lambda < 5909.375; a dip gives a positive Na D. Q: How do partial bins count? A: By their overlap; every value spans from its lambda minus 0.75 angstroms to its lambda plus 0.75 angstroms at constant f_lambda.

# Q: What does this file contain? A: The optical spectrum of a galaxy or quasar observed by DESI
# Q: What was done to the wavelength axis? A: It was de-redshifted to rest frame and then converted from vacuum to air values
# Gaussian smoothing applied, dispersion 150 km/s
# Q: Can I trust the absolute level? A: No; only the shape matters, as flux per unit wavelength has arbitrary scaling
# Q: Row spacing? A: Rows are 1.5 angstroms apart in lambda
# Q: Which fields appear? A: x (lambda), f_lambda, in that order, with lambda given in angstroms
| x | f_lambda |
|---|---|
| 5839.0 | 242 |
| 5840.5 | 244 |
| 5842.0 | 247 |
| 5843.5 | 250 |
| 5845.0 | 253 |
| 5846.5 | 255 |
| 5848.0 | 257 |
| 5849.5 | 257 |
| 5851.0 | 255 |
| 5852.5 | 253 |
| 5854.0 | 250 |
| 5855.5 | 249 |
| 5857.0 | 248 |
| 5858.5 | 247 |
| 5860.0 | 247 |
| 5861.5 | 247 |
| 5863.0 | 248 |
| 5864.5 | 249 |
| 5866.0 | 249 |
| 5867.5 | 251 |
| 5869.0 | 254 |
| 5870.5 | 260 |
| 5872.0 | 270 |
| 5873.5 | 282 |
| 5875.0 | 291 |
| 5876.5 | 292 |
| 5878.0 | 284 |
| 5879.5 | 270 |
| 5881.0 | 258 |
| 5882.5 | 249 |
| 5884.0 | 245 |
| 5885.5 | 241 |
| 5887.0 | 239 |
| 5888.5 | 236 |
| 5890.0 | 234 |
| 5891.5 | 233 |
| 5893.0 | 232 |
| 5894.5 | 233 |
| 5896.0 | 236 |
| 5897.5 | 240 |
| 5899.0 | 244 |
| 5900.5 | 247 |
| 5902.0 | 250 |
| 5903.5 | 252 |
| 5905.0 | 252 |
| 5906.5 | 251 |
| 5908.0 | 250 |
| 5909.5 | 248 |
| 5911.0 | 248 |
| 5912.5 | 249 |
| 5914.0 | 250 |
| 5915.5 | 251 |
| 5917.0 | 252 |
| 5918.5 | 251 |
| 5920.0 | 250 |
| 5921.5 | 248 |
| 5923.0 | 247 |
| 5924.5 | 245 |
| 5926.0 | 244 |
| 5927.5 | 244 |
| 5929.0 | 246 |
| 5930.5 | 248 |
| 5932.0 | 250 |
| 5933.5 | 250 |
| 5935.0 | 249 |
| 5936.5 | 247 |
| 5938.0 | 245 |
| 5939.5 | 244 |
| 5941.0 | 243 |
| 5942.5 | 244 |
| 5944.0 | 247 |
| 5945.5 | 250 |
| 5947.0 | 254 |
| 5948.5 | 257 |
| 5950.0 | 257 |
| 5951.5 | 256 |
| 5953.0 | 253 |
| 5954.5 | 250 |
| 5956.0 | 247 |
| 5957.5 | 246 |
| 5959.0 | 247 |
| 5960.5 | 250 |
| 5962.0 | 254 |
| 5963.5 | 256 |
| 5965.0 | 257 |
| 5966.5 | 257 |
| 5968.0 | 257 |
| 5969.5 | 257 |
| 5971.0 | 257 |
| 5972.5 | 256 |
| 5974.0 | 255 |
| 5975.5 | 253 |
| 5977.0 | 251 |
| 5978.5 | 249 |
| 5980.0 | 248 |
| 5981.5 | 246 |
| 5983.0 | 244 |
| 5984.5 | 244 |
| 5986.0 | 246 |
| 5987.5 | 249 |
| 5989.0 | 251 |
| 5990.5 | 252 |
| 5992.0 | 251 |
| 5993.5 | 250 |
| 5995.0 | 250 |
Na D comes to 1.0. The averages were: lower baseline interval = 260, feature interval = 247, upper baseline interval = 247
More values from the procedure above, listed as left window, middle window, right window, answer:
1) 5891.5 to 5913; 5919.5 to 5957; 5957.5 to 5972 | 0.24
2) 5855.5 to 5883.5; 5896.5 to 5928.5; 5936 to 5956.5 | 0.79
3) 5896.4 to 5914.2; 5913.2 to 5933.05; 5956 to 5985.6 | 0.07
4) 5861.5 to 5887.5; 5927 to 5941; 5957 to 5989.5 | 0.45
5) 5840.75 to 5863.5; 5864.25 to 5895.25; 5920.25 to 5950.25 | -0.64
